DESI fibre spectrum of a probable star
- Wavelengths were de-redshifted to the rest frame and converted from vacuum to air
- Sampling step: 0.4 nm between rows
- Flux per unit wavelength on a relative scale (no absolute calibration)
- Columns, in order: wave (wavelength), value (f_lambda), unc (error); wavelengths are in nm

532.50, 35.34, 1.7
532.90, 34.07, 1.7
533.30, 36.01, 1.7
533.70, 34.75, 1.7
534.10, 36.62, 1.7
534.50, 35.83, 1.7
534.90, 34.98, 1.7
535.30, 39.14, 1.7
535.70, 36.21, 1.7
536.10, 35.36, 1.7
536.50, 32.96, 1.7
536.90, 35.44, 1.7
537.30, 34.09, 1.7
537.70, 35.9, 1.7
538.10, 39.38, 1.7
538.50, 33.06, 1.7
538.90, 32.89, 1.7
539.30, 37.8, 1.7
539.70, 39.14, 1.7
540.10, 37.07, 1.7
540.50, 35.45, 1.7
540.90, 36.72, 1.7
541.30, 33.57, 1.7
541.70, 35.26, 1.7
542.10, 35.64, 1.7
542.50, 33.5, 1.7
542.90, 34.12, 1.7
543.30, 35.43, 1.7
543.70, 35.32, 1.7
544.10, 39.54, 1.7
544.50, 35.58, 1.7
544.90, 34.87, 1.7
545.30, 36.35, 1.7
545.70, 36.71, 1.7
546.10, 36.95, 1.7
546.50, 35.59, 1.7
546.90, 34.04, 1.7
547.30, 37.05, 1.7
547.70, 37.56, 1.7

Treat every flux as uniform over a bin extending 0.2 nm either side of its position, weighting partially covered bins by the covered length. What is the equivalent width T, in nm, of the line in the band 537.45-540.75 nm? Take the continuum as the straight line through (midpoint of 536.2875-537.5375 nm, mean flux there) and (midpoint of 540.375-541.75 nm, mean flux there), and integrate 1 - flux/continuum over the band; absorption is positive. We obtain -0.15 nm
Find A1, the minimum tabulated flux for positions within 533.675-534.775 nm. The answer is 34.75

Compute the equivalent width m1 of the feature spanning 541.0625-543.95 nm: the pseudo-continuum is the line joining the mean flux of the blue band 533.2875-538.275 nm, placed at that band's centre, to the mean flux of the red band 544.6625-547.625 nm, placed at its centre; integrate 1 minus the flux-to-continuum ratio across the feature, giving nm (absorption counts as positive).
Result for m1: 0.09 nm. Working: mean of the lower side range 35.9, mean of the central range 34.8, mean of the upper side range 36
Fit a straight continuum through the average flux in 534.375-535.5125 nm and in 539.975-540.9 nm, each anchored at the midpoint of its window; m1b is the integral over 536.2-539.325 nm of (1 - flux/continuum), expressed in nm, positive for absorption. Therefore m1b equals 0.12 nm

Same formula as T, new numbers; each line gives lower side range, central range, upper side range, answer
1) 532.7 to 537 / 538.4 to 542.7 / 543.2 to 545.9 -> 0.06 nm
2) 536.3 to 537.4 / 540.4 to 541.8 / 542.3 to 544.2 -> -0.01 nm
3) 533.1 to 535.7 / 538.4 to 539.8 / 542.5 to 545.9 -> 0.01 nm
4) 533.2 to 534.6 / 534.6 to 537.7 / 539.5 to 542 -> 0.04 nm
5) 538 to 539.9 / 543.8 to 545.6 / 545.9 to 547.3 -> -0.03 nm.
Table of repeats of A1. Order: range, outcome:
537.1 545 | 32.89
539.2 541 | 35.45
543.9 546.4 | 34.87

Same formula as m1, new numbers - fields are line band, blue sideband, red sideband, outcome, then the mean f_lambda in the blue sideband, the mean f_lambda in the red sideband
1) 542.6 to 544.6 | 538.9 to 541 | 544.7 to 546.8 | 0.02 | 36.8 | 36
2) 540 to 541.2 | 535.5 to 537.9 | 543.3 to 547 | -0.02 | 35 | 36.1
